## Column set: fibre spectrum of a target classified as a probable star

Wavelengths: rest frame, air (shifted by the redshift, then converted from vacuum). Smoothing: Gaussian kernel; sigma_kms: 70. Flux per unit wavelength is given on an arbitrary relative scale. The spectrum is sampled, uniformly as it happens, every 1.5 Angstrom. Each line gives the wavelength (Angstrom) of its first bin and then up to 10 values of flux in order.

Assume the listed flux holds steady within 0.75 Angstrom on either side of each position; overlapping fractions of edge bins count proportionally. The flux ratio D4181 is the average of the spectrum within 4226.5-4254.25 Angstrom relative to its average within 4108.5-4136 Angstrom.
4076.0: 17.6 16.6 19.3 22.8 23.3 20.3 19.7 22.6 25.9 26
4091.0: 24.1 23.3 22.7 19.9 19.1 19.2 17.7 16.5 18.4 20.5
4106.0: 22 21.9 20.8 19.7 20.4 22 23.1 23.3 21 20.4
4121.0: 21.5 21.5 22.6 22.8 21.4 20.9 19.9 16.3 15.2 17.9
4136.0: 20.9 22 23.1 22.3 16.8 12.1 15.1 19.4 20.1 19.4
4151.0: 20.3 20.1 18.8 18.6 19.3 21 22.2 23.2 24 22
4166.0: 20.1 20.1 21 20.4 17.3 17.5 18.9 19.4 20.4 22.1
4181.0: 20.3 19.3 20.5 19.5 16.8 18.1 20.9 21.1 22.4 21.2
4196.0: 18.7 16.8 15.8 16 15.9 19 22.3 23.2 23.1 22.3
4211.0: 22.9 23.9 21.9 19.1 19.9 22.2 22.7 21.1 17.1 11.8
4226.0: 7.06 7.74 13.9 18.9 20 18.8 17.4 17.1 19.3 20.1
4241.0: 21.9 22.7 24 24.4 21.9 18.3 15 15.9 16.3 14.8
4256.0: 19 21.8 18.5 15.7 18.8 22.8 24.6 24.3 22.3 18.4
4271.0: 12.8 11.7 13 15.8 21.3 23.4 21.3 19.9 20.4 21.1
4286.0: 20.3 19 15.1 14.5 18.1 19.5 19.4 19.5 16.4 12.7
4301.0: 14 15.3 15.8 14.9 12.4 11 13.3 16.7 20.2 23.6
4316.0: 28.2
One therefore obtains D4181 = 0.89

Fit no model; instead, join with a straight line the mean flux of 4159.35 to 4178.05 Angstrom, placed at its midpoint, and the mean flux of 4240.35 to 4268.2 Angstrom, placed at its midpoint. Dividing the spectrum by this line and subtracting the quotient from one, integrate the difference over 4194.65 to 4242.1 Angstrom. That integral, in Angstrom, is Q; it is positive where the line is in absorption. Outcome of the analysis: 3.7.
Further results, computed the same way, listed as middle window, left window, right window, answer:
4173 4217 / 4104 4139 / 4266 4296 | -0.5 Angstrom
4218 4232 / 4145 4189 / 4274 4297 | 2.6 Angstrom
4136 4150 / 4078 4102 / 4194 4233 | 0.8 Angstrom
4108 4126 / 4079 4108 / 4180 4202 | -0.7 Angstrom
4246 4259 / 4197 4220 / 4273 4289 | 1.1 Angstrom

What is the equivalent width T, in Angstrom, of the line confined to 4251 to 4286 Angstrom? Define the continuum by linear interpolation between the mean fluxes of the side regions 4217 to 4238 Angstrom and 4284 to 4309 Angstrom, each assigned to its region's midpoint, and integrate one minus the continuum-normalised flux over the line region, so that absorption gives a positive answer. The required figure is -4.9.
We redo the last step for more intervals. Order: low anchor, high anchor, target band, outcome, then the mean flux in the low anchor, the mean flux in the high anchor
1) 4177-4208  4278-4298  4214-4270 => 1.6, 19.6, 19.2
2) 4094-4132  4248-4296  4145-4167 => -0.4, 20.6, 18.5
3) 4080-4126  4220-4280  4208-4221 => -2.0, 21.4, 18.3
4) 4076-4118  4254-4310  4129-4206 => 1.4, 21.1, 17.8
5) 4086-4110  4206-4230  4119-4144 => 0.8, 21.3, 18.7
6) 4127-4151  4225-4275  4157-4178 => -2.0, 18.9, 18.1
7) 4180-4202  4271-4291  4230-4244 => -1.0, 19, 18.1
